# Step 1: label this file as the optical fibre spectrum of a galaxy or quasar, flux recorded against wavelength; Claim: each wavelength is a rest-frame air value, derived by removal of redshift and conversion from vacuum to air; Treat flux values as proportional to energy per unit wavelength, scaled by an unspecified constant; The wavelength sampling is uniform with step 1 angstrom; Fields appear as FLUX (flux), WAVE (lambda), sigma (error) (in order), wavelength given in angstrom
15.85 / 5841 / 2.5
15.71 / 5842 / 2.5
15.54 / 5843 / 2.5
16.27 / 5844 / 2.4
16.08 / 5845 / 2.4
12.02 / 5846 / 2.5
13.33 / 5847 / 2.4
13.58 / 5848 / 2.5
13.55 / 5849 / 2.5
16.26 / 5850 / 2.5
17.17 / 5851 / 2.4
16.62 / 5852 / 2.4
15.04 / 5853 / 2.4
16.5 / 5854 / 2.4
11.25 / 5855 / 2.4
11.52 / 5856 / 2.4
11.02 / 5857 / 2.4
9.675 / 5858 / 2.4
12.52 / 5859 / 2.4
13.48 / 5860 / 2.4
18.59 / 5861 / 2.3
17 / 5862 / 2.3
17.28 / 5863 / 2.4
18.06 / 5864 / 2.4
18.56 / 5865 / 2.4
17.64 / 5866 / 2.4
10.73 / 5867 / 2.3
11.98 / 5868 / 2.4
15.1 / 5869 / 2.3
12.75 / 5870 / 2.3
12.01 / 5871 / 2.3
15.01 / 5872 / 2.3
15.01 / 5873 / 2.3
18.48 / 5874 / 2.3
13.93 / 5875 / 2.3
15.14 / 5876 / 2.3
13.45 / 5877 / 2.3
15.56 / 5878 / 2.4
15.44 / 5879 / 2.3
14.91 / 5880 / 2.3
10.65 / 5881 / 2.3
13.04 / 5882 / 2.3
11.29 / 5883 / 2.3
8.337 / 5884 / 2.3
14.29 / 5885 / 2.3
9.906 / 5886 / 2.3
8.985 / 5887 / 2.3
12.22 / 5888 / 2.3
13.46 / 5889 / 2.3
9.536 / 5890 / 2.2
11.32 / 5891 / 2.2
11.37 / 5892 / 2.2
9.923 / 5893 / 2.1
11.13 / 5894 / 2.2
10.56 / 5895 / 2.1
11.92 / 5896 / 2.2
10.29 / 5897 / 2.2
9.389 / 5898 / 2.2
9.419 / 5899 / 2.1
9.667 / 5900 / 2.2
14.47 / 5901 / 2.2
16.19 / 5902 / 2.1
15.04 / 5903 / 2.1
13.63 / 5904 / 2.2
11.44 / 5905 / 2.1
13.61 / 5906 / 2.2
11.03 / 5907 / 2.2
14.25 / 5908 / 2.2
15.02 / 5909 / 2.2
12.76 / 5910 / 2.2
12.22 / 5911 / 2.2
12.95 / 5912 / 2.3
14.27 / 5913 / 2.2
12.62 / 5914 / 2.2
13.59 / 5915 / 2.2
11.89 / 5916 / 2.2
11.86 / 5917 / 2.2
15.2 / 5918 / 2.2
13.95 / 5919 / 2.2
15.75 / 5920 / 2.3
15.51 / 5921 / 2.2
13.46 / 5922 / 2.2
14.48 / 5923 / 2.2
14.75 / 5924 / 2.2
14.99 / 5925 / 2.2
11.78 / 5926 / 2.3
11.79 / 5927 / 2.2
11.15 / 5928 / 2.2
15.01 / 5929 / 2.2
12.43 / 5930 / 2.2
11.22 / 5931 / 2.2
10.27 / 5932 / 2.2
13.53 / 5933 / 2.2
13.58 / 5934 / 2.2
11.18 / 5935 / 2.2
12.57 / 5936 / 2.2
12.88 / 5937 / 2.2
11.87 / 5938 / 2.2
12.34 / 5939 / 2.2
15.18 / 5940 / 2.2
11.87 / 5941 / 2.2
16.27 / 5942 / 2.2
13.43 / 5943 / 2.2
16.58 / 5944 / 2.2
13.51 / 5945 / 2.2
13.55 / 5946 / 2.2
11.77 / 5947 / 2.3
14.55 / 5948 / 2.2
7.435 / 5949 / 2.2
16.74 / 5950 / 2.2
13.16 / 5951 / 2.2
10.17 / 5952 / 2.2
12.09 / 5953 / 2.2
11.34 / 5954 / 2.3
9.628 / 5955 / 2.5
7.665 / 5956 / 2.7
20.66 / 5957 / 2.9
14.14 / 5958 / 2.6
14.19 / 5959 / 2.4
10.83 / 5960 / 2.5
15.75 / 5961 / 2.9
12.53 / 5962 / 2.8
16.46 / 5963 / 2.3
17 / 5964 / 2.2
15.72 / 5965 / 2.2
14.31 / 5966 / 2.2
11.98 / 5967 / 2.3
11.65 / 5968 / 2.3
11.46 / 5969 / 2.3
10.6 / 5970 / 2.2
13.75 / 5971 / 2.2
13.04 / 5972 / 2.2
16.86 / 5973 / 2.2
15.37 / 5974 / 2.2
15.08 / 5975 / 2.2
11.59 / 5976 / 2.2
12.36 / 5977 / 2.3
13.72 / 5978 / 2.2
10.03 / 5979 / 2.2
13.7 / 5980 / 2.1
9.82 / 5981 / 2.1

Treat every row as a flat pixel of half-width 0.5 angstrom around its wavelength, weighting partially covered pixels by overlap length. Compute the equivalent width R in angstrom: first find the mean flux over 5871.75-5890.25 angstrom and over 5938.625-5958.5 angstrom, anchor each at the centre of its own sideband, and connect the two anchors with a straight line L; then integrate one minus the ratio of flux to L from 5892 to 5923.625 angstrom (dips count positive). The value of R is 0.7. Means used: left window 13.1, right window 13.1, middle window 12.8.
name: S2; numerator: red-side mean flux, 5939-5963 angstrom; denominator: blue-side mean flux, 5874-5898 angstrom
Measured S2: 1.09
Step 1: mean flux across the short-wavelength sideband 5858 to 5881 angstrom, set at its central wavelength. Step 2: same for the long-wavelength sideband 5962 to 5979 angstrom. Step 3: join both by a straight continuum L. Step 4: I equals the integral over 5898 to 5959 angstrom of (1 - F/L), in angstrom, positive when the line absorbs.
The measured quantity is 4.76 angstrom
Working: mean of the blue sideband 14.9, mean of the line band 13.1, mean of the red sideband 13.7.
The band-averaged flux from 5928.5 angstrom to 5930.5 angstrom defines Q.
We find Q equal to 13.7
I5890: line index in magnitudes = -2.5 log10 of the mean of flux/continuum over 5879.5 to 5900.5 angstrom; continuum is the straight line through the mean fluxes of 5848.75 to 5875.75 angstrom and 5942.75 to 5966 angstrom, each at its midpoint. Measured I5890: 0.28 mag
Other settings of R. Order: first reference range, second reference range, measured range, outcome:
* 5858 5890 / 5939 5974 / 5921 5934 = 0.5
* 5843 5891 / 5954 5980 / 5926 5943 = 1.1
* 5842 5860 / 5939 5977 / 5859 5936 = 3.2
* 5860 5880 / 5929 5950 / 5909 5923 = 0.1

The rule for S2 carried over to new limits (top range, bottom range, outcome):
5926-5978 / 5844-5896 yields 0.97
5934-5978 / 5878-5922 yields 1.07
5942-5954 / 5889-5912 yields 1.08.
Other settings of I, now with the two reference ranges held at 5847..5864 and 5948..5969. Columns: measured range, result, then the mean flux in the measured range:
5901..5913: 0.3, 13.5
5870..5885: 0.5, 13.7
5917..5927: -0.4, 14.2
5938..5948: -0.3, 13.8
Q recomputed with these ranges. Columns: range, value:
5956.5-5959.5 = 16.3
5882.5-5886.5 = 11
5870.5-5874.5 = 15.1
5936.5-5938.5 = 12.4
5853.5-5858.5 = 12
